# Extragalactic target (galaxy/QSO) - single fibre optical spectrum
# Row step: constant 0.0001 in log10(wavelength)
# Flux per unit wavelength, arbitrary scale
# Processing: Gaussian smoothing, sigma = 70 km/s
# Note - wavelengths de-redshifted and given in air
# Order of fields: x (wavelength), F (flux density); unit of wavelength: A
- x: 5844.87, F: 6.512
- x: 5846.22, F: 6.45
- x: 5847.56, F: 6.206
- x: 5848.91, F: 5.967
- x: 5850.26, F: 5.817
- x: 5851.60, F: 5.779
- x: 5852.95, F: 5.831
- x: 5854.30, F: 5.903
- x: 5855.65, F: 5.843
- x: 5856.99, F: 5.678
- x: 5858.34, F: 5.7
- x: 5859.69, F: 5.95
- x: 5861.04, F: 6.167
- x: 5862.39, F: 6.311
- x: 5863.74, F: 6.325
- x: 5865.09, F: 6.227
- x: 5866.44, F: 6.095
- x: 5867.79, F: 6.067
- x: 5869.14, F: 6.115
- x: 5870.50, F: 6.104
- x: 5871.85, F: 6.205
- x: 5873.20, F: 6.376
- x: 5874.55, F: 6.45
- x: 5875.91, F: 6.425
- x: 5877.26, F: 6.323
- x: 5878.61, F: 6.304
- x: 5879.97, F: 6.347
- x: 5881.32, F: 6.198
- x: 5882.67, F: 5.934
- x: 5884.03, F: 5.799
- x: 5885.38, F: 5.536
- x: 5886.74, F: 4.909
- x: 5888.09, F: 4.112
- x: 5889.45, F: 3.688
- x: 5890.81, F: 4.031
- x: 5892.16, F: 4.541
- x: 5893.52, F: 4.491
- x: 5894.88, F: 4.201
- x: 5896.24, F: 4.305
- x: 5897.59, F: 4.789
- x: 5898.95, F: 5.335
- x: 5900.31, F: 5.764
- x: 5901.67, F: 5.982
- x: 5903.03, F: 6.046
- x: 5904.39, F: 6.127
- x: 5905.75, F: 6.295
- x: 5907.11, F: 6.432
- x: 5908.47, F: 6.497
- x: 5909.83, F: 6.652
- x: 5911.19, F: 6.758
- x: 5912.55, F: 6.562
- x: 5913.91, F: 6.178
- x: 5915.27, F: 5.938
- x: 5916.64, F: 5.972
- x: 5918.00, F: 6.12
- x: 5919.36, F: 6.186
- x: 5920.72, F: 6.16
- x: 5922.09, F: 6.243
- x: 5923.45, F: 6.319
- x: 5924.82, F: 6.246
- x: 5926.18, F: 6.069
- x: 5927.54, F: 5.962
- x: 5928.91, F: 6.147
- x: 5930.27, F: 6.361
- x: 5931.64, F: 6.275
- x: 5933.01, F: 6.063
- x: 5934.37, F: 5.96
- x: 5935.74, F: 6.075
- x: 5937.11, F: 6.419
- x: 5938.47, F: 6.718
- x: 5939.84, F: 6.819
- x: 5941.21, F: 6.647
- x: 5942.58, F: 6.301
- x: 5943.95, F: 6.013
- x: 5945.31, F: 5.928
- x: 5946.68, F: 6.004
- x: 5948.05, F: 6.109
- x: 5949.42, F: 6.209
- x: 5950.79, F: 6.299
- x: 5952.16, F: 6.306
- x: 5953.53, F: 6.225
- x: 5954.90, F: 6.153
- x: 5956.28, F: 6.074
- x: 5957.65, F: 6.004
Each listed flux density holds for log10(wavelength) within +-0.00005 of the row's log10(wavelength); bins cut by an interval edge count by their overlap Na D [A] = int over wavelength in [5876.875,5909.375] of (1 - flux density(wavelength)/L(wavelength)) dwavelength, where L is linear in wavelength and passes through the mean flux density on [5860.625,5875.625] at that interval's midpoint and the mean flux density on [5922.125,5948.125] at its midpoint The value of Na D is 4.2 A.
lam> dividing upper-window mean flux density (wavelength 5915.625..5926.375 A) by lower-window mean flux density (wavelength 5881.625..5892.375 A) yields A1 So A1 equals 1.3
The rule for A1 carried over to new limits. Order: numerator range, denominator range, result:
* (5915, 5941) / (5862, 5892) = 1.08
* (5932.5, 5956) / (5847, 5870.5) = 1.04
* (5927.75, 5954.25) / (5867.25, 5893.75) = 1.11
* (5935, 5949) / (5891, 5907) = 1.20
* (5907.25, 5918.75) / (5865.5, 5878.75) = 1.02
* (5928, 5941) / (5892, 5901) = 1.32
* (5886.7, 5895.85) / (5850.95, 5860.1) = 0.73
